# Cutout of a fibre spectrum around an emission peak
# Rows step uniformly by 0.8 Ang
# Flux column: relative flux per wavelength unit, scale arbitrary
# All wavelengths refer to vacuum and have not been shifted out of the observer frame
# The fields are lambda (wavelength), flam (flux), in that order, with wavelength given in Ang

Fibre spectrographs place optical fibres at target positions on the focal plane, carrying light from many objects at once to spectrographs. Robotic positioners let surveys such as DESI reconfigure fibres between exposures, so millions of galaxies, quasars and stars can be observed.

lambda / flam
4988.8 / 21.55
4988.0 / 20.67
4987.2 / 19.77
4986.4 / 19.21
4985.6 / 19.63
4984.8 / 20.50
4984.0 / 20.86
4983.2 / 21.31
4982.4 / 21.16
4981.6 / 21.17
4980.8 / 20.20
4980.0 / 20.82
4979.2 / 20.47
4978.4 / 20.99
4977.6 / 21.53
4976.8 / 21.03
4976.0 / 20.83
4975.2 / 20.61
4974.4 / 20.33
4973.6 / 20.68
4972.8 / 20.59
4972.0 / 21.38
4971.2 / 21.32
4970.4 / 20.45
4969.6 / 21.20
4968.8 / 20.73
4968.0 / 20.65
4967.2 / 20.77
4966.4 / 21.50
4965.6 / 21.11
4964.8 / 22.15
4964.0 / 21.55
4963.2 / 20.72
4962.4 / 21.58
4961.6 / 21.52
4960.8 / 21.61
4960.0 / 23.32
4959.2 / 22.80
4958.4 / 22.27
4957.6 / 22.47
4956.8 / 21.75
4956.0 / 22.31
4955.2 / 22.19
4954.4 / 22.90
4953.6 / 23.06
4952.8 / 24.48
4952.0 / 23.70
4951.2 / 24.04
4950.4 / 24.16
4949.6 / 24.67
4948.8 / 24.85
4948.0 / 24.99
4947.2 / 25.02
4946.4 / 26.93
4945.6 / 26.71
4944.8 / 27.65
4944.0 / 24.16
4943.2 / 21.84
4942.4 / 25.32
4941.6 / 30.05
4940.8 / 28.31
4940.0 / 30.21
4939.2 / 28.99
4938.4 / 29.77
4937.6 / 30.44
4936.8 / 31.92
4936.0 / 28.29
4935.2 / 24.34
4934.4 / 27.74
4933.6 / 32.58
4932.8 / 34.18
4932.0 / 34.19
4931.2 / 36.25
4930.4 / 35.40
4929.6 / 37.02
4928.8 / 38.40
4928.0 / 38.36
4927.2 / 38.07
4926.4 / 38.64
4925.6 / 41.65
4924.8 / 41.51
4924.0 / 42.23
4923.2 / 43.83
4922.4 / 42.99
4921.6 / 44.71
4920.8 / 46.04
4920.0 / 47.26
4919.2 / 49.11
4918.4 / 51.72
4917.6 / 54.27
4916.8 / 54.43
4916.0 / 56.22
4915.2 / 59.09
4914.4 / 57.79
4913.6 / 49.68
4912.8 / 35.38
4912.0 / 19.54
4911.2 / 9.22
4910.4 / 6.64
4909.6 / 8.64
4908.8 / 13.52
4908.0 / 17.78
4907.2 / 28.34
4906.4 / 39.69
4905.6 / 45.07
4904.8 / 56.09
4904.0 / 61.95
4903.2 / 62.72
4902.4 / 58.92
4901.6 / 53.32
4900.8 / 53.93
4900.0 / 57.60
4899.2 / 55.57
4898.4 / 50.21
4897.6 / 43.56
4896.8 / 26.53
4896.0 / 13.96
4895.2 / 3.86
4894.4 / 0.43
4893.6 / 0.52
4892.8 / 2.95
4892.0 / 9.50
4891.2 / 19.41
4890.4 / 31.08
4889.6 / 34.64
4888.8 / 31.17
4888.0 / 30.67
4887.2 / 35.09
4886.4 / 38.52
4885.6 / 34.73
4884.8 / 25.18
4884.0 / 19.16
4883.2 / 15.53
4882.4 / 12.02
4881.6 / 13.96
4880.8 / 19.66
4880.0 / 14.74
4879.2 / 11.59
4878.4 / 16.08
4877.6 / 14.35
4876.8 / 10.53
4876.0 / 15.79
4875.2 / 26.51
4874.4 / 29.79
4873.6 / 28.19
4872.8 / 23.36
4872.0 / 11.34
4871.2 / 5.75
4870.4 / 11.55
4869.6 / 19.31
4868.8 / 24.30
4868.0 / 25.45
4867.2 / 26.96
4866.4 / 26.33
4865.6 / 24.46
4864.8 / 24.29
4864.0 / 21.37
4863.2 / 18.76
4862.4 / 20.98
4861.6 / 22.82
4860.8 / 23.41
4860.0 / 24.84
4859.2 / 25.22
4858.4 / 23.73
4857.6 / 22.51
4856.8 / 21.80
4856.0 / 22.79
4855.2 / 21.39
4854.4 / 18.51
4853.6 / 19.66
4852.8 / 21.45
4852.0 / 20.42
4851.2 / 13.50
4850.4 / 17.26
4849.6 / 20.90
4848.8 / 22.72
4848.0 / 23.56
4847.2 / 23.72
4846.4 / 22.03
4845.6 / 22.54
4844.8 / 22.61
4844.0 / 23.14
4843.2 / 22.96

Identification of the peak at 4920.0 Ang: Lyman alpha 1216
